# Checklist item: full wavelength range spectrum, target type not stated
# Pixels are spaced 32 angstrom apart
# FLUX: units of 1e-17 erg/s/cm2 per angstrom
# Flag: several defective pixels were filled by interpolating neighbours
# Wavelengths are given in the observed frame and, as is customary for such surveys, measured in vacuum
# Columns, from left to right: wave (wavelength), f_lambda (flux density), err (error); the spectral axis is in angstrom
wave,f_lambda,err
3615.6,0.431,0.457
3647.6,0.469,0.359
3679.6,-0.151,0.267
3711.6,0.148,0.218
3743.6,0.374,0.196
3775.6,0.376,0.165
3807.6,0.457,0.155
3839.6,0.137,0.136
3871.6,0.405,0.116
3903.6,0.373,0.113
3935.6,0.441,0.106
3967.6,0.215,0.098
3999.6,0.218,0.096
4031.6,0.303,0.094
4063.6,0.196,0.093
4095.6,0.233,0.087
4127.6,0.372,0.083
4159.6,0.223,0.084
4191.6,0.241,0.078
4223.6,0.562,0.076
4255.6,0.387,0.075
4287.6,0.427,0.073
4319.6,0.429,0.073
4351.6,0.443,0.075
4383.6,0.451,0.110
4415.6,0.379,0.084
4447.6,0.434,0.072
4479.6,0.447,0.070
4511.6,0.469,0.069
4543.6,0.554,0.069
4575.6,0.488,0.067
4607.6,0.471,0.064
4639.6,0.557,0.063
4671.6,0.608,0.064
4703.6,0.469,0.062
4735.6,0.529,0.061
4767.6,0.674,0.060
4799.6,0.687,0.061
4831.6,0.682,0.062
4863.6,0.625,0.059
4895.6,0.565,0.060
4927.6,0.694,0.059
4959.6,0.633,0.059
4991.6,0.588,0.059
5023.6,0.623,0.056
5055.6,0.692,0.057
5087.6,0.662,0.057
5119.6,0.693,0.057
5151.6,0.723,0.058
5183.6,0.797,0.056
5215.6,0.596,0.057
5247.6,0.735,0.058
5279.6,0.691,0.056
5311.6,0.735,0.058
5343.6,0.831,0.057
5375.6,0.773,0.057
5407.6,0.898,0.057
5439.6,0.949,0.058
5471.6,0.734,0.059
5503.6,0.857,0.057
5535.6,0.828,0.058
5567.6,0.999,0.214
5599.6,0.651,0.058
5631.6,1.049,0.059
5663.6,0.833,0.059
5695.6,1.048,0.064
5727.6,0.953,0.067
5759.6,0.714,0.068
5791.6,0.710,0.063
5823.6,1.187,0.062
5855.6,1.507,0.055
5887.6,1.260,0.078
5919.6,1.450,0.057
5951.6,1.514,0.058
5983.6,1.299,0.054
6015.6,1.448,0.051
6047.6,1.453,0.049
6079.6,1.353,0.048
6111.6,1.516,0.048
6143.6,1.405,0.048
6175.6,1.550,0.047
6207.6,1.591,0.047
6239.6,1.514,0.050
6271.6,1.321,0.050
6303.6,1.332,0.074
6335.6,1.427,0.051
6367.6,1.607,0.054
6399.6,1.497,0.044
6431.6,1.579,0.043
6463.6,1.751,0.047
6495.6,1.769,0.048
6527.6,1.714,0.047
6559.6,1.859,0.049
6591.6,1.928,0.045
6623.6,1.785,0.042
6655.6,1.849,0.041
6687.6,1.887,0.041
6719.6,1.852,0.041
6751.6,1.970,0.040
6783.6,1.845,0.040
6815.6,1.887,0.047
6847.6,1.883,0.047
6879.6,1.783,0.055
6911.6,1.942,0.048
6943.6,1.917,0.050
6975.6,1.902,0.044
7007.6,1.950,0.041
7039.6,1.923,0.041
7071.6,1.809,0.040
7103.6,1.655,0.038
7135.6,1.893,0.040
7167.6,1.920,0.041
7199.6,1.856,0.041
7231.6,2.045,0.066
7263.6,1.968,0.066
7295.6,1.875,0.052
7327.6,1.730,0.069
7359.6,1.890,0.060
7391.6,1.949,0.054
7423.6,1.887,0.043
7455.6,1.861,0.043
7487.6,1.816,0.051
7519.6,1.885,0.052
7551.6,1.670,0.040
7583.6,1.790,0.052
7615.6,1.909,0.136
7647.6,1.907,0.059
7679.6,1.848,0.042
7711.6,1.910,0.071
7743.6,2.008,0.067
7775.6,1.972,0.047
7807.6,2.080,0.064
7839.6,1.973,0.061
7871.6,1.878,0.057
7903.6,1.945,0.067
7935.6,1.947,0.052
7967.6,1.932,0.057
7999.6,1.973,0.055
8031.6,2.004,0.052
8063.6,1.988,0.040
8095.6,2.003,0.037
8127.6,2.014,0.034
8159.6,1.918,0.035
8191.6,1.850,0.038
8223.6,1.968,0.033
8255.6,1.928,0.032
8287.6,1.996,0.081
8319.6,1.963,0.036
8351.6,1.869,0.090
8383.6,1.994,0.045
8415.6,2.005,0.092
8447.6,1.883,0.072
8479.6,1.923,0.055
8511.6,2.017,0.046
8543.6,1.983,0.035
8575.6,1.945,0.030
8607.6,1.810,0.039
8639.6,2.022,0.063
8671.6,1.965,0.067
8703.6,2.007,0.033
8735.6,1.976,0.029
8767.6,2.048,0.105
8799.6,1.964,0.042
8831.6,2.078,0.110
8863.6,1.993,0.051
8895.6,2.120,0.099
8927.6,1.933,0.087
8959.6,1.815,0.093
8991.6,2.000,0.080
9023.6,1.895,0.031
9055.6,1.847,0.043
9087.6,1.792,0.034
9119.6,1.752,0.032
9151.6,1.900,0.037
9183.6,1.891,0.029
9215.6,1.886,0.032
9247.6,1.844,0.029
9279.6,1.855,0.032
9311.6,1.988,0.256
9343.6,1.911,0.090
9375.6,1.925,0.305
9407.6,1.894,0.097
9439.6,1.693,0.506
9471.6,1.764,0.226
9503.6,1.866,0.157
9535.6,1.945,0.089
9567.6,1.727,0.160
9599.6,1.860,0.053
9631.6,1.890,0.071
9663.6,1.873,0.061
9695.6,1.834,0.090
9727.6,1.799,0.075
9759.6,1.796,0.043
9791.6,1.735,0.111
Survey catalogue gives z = 0.460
